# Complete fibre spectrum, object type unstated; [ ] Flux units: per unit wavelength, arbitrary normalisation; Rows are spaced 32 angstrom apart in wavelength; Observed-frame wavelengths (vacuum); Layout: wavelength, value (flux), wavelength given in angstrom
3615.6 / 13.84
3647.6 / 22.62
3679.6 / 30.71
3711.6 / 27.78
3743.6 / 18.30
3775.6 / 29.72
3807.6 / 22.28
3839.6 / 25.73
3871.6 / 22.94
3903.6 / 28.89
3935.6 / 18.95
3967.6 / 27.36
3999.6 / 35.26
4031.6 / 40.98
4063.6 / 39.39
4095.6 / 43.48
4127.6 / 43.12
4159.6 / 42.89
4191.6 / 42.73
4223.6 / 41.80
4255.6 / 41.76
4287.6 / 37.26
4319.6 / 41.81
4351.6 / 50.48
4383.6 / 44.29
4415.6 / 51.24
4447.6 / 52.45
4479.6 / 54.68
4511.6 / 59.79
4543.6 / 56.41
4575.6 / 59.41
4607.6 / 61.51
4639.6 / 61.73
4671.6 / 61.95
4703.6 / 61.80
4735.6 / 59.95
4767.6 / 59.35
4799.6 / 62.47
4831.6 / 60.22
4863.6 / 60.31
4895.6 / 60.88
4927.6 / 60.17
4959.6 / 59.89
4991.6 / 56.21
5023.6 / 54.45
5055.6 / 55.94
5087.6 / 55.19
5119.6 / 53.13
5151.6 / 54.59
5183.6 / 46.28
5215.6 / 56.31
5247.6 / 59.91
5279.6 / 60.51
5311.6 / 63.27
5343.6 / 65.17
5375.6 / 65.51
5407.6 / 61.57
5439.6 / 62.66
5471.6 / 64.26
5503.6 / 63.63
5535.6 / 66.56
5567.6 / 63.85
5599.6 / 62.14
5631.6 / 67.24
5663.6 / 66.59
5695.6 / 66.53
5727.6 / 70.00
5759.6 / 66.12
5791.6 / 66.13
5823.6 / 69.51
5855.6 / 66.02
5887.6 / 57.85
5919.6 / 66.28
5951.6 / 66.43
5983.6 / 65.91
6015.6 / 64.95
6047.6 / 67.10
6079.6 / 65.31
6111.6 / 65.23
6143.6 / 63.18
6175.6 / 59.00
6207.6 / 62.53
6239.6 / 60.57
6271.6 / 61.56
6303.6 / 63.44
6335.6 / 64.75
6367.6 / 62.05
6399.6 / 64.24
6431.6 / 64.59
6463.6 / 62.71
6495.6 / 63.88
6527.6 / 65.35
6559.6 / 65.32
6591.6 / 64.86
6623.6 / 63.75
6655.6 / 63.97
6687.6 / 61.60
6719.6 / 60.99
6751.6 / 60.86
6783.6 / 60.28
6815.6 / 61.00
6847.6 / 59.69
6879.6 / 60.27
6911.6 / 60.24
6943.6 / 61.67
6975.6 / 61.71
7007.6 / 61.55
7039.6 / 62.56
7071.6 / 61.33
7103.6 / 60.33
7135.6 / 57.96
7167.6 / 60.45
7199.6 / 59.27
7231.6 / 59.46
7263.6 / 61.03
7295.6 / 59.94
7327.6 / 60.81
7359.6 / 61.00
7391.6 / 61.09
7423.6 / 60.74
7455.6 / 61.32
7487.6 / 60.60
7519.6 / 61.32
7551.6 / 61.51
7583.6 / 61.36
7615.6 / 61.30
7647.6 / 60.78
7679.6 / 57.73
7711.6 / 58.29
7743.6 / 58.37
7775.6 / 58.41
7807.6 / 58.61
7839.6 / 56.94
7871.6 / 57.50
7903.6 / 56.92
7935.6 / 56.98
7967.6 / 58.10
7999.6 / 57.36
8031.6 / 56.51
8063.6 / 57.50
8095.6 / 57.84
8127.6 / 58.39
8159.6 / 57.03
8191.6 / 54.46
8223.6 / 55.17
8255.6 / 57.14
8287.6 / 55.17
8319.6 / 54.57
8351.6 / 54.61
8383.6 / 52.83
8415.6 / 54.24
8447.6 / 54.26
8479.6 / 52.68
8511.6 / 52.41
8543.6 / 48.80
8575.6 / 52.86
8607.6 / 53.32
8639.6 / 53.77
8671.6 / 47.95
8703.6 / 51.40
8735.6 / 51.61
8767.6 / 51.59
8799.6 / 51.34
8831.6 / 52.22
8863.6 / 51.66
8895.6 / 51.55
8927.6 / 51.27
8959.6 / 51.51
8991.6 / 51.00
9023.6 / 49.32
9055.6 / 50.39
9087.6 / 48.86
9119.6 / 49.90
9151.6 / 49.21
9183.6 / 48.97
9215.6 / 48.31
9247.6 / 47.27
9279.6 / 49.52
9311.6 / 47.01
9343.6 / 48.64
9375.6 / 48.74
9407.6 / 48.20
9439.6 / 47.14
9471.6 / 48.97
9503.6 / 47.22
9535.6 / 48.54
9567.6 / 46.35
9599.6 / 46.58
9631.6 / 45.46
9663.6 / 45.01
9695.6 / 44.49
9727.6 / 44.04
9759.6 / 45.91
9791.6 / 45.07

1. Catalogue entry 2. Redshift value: 0.00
